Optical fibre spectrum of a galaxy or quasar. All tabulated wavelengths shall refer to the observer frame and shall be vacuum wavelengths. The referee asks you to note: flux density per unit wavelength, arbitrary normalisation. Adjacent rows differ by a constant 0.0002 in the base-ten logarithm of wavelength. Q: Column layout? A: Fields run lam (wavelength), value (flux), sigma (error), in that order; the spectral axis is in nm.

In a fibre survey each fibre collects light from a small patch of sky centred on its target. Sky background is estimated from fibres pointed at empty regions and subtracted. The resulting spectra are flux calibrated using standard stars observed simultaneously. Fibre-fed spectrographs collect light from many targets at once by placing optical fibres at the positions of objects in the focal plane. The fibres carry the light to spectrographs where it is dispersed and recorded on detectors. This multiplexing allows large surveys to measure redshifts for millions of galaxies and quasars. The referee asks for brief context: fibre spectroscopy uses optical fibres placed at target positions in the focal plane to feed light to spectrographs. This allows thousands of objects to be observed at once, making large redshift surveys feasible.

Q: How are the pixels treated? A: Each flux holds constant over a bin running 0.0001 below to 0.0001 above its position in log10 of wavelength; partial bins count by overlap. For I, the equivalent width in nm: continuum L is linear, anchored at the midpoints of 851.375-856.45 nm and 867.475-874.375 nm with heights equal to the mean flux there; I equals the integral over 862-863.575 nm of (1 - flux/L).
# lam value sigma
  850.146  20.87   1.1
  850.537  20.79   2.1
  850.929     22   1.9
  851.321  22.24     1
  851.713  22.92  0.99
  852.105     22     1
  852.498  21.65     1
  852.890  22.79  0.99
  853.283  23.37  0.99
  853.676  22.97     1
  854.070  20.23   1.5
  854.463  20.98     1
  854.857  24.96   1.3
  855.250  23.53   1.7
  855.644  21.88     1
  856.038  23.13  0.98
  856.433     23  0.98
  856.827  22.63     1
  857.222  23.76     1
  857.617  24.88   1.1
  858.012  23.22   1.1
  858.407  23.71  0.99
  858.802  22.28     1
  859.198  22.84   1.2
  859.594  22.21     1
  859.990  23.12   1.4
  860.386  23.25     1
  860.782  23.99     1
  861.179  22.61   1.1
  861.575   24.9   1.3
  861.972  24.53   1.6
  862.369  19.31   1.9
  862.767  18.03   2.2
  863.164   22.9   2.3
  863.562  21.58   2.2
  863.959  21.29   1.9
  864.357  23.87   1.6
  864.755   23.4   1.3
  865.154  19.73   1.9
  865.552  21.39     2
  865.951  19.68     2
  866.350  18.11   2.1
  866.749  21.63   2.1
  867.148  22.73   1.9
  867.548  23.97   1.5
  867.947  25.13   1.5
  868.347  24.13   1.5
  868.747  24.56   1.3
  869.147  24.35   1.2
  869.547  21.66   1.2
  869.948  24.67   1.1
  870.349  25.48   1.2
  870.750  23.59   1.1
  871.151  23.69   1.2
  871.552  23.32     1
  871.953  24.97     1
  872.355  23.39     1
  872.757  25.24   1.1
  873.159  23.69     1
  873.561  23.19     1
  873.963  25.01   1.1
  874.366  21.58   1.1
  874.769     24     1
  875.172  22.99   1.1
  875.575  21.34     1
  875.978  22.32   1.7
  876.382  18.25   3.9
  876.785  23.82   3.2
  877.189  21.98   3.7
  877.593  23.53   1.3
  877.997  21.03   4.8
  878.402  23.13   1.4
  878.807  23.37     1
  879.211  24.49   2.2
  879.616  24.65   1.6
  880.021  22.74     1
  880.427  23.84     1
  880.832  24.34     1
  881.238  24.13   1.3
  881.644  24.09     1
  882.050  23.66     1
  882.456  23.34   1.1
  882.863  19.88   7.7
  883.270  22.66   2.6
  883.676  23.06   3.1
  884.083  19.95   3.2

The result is 0.173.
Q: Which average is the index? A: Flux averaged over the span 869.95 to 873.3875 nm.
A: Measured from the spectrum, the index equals 24.2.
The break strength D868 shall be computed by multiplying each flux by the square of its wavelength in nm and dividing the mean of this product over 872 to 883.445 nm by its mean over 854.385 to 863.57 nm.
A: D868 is 1.1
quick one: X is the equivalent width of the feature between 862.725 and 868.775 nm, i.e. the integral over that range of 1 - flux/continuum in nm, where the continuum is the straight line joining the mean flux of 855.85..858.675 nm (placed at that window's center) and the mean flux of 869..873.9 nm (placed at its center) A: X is 0.44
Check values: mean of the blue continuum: 23.4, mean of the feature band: 22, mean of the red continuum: 24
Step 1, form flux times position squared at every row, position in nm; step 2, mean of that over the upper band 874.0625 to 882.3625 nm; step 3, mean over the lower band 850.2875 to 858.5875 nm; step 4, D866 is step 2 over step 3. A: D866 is 1.1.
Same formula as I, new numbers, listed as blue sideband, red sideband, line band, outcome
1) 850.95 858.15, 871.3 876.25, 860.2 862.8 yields 0.04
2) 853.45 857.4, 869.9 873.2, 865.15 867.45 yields 0.29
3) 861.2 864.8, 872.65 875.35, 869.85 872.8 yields -0.12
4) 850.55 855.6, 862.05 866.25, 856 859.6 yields -0.22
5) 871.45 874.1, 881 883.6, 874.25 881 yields 0.21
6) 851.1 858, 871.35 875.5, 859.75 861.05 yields -0.02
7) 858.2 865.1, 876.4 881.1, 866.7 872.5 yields -0.27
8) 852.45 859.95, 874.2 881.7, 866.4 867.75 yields 0.04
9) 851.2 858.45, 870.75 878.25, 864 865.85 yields 0.08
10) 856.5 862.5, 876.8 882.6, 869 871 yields -0.05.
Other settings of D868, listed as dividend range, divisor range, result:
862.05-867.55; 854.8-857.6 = 0.93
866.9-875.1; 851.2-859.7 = 1.09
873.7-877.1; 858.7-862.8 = 1.02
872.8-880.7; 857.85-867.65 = 1.07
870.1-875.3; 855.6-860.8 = 1.07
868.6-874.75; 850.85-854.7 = 1.13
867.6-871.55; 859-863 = 1.09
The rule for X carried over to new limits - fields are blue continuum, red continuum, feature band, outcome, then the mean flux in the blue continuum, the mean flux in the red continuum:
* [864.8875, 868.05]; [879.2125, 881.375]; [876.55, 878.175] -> 0.064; 21.5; 24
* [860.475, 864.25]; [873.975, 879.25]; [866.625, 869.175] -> -0.172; 22.2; 22.5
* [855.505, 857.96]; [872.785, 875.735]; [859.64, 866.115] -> 0.316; 23.2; 23.3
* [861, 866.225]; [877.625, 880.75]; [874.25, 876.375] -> 0.080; 21.7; 23.4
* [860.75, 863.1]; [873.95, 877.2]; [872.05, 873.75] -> -0.133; 22.1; 22.2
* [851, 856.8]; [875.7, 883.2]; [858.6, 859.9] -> 0.006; 22.5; 22.9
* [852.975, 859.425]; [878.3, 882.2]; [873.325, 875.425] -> 0.030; 23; 23.9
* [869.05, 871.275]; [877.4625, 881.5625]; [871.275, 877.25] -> 0.177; 23.9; 23.5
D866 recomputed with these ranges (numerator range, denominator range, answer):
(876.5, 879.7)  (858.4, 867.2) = 1.09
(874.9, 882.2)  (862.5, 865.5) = 1.11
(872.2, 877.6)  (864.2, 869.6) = 1.04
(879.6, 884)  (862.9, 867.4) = 1.12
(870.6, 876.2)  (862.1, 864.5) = 1.13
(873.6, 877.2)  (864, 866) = 1.06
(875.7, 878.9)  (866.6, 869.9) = 0.96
